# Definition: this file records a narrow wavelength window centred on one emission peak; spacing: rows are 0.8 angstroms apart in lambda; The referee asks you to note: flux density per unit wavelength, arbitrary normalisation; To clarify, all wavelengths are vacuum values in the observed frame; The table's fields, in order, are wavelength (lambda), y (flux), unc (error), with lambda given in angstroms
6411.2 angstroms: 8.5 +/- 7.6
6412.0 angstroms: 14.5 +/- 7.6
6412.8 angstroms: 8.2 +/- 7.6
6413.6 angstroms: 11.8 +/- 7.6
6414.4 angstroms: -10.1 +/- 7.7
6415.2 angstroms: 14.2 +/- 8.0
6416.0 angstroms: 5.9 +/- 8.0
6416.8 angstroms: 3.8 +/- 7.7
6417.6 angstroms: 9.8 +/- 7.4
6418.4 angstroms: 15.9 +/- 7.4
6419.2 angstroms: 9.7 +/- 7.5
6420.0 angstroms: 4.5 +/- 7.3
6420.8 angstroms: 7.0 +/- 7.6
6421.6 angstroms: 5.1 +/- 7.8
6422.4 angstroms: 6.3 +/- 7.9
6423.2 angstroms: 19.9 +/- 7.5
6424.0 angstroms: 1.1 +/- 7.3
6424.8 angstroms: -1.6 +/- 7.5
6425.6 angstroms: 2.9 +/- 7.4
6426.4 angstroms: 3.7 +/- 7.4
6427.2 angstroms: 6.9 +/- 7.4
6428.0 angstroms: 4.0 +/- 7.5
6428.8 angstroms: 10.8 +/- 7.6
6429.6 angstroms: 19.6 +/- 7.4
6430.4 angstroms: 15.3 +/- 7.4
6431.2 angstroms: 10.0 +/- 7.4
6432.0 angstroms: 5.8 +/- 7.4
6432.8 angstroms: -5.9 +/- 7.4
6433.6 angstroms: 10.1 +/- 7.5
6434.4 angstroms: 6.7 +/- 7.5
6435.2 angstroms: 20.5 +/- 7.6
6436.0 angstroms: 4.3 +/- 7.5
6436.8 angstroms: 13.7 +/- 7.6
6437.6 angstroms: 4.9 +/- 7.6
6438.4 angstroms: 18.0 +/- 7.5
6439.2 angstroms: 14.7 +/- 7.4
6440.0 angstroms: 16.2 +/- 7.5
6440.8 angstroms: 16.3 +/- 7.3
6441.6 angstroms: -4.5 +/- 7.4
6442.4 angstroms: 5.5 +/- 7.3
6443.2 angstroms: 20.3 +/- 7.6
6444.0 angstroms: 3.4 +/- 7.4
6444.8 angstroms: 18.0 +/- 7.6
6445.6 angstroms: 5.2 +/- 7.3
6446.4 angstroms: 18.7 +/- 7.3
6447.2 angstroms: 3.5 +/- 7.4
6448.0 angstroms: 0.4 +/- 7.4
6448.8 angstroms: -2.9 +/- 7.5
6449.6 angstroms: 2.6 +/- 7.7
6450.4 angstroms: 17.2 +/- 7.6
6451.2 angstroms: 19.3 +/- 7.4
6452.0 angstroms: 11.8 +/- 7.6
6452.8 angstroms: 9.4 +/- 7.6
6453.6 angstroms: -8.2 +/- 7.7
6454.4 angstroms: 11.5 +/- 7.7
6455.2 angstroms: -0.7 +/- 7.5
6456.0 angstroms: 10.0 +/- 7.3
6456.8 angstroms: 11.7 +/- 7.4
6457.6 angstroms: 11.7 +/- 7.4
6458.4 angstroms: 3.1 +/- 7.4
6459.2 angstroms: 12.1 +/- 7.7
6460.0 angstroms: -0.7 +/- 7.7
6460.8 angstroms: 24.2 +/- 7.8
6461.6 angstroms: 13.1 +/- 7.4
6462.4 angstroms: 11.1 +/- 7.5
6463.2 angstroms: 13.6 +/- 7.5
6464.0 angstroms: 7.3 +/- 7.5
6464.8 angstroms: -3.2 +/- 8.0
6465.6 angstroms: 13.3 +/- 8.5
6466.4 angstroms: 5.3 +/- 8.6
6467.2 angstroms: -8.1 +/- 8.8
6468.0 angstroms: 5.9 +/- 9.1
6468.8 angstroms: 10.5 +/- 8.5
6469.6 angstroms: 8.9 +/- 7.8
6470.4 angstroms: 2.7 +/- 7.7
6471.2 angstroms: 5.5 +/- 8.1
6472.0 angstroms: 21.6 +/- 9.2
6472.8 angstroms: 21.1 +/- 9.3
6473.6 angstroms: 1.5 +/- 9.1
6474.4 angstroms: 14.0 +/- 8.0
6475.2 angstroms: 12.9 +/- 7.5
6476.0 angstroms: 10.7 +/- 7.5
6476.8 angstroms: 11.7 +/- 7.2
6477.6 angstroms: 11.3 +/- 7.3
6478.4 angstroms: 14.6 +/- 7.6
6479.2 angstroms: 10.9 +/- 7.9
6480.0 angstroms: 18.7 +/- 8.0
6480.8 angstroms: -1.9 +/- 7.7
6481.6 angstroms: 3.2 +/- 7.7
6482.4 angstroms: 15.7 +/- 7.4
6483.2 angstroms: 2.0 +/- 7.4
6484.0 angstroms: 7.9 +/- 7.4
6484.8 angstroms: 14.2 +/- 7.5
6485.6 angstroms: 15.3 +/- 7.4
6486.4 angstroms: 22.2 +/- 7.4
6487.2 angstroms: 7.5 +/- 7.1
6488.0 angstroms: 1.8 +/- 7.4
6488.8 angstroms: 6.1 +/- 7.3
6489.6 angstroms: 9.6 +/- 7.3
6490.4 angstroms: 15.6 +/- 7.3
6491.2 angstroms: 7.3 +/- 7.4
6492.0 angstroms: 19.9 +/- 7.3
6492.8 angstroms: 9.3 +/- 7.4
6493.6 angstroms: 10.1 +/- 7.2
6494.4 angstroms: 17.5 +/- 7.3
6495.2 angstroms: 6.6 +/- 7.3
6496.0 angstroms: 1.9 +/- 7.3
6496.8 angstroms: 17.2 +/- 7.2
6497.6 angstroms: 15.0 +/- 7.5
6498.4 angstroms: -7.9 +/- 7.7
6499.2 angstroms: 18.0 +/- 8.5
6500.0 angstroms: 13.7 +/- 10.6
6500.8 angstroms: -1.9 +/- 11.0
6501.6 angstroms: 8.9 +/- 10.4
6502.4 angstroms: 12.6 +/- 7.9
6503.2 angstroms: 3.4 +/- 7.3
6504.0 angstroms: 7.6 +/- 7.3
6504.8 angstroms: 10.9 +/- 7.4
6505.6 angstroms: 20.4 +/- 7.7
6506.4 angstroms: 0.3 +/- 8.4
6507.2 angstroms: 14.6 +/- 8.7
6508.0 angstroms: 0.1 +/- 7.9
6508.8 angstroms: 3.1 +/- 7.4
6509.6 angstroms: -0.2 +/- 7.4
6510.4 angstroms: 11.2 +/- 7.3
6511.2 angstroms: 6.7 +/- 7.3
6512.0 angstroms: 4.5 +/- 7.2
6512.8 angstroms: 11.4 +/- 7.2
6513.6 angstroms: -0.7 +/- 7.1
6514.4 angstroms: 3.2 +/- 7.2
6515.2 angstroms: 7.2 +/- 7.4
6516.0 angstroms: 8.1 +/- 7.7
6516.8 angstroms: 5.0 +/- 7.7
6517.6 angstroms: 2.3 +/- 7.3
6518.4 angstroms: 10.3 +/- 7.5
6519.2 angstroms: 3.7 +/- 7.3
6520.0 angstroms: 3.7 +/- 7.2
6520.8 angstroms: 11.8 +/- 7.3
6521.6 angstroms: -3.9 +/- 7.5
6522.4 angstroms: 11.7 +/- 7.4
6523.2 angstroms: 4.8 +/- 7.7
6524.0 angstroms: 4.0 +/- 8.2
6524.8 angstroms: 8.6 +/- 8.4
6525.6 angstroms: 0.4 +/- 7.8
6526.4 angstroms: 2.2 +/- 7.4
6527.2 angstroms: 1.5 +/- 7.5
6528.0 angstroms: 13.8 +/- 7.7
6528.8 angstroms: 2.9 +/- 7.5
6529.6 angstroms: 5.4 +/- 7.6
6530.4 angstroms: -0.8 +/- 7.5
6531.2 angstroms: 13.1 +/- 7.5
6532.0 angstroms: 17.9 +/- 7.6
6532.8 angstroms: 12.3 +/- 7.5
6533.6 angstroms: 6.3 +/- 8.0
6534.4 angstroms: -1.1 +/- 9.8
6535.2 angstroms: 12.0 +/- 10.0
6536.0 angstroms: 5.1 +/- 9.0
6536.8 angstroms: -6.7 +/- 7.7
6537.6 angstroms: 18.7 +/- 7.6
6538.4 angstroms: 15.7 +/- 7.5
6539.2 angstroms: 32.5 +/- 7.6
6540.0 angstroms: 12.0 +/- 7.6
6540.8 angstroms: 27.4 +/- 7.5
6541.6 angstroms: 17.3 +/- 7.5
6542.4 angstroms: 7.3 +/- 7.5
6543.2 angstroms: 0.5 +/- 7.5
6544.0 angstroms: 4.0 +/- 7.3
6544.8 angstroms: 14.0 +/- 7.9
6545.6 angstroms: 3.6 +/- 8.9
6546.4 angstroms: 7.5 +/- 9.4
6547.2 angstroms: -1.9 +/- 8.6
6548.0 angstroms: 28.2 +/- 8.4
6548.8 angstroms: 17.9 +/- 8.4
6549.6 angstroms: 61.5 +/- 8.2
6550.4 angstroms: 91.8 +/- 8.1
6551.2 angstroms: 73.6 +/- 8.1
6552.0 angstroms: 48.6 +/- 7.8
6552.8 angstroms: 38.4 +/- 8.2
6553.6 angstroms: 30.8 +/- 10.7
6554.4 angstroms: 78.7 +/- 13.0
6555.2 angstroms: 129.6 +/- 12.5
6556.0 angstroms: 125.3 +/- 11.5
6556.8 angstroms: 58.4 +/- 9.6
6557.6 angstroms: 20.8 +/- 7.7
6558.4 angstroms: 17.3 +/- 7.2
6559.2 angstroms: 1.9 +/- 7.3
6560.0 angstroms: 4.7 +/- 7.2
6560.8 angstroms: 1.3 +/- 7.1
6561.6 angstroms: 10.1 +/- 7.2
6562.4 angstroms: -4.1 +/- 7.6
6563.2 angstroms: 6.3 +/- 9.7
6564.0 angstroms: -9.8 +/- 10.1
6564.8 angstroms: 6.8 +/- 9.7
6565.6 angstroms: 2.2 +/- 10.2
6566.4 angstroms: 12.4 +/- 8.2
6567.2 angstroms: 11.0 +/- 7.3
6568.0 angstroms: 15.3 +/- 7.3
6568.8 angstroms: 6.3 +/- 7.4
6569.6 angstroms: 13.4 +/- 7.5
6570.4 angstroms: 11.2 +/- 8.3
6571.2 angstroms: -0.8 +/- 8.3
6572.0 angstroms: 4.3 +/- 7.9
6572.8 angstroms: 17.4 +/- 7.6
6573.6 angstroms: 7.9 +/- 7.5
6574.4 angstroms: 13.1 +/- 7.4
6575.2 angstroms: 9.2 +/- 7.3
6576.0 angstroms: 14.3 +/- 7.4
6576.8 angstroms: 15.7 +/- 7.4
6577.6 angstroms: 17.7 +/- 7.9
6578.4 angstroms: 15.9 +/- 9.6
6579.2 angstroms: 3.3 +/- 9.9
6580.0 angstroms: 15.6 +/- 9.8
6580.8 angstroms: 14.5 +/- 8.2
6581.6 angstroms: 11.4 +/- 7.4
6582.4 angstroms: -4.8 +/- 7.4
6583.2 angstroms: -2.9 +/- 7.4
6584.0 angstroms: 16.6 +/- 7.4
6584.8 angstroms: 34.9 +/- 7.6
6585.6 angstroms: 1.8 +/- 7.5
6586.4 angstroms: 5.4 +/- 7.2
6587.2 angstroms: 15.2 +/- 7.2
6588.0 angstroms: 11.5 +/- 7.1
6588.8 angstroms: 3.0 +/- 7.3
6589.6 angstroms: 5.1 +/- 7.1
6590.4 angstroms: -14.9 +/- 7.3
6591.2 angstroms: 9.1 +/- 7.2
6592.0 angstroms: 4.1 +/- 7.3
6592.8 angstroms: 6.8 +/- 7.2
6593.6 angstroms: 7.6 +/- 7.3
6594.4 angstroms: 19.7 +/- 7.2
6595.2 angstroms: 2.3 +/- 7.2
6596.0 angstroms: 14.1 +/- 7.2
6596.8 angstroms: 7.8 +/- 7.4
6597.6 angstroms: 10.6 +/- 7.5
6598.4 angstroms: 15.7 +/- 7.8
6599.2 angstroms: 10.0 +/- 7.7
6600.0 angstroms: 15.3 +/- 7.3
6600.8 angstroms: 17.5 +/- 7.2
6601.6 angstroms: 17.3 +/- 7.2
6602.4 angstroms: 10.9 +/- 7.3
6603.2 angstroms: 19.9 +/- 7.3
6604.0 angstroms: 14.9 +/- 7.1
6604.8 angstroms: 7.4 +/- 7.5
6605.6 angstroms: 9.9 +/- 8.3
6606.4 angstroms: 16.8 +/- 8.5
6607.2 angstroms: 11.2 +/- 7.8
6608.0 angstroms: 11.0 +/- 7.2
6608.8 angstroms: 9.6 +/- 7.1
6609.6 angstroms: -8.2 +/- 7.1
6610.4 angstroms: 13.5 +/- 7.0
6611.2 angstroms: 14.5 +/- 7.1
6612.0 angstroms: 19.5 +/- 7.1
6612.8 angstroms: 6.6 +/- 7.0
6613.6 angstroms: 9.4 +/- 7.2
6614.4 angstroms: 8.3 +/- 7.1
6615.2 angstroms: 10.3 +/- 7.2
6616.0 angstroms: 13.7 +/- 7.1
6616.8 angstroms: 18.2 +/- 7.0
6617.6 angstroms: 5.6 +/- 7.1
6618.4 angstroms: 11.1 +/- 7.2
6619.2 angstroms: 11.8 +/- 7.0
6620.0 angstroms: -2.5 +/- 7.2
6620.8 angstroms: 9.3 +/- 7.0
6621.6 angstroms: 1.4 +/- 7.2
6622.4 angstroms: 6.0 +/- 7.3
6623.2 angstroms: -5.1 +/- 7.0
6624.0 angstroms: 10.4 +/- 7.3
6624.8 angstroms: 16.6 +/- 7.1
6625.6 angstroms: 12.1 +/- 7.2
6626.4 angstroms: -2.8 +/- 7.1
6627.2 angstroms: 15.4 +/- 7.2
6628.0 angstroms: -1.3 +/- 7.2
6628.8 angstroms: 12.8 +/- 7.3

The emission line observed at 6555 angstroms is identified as [O II]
